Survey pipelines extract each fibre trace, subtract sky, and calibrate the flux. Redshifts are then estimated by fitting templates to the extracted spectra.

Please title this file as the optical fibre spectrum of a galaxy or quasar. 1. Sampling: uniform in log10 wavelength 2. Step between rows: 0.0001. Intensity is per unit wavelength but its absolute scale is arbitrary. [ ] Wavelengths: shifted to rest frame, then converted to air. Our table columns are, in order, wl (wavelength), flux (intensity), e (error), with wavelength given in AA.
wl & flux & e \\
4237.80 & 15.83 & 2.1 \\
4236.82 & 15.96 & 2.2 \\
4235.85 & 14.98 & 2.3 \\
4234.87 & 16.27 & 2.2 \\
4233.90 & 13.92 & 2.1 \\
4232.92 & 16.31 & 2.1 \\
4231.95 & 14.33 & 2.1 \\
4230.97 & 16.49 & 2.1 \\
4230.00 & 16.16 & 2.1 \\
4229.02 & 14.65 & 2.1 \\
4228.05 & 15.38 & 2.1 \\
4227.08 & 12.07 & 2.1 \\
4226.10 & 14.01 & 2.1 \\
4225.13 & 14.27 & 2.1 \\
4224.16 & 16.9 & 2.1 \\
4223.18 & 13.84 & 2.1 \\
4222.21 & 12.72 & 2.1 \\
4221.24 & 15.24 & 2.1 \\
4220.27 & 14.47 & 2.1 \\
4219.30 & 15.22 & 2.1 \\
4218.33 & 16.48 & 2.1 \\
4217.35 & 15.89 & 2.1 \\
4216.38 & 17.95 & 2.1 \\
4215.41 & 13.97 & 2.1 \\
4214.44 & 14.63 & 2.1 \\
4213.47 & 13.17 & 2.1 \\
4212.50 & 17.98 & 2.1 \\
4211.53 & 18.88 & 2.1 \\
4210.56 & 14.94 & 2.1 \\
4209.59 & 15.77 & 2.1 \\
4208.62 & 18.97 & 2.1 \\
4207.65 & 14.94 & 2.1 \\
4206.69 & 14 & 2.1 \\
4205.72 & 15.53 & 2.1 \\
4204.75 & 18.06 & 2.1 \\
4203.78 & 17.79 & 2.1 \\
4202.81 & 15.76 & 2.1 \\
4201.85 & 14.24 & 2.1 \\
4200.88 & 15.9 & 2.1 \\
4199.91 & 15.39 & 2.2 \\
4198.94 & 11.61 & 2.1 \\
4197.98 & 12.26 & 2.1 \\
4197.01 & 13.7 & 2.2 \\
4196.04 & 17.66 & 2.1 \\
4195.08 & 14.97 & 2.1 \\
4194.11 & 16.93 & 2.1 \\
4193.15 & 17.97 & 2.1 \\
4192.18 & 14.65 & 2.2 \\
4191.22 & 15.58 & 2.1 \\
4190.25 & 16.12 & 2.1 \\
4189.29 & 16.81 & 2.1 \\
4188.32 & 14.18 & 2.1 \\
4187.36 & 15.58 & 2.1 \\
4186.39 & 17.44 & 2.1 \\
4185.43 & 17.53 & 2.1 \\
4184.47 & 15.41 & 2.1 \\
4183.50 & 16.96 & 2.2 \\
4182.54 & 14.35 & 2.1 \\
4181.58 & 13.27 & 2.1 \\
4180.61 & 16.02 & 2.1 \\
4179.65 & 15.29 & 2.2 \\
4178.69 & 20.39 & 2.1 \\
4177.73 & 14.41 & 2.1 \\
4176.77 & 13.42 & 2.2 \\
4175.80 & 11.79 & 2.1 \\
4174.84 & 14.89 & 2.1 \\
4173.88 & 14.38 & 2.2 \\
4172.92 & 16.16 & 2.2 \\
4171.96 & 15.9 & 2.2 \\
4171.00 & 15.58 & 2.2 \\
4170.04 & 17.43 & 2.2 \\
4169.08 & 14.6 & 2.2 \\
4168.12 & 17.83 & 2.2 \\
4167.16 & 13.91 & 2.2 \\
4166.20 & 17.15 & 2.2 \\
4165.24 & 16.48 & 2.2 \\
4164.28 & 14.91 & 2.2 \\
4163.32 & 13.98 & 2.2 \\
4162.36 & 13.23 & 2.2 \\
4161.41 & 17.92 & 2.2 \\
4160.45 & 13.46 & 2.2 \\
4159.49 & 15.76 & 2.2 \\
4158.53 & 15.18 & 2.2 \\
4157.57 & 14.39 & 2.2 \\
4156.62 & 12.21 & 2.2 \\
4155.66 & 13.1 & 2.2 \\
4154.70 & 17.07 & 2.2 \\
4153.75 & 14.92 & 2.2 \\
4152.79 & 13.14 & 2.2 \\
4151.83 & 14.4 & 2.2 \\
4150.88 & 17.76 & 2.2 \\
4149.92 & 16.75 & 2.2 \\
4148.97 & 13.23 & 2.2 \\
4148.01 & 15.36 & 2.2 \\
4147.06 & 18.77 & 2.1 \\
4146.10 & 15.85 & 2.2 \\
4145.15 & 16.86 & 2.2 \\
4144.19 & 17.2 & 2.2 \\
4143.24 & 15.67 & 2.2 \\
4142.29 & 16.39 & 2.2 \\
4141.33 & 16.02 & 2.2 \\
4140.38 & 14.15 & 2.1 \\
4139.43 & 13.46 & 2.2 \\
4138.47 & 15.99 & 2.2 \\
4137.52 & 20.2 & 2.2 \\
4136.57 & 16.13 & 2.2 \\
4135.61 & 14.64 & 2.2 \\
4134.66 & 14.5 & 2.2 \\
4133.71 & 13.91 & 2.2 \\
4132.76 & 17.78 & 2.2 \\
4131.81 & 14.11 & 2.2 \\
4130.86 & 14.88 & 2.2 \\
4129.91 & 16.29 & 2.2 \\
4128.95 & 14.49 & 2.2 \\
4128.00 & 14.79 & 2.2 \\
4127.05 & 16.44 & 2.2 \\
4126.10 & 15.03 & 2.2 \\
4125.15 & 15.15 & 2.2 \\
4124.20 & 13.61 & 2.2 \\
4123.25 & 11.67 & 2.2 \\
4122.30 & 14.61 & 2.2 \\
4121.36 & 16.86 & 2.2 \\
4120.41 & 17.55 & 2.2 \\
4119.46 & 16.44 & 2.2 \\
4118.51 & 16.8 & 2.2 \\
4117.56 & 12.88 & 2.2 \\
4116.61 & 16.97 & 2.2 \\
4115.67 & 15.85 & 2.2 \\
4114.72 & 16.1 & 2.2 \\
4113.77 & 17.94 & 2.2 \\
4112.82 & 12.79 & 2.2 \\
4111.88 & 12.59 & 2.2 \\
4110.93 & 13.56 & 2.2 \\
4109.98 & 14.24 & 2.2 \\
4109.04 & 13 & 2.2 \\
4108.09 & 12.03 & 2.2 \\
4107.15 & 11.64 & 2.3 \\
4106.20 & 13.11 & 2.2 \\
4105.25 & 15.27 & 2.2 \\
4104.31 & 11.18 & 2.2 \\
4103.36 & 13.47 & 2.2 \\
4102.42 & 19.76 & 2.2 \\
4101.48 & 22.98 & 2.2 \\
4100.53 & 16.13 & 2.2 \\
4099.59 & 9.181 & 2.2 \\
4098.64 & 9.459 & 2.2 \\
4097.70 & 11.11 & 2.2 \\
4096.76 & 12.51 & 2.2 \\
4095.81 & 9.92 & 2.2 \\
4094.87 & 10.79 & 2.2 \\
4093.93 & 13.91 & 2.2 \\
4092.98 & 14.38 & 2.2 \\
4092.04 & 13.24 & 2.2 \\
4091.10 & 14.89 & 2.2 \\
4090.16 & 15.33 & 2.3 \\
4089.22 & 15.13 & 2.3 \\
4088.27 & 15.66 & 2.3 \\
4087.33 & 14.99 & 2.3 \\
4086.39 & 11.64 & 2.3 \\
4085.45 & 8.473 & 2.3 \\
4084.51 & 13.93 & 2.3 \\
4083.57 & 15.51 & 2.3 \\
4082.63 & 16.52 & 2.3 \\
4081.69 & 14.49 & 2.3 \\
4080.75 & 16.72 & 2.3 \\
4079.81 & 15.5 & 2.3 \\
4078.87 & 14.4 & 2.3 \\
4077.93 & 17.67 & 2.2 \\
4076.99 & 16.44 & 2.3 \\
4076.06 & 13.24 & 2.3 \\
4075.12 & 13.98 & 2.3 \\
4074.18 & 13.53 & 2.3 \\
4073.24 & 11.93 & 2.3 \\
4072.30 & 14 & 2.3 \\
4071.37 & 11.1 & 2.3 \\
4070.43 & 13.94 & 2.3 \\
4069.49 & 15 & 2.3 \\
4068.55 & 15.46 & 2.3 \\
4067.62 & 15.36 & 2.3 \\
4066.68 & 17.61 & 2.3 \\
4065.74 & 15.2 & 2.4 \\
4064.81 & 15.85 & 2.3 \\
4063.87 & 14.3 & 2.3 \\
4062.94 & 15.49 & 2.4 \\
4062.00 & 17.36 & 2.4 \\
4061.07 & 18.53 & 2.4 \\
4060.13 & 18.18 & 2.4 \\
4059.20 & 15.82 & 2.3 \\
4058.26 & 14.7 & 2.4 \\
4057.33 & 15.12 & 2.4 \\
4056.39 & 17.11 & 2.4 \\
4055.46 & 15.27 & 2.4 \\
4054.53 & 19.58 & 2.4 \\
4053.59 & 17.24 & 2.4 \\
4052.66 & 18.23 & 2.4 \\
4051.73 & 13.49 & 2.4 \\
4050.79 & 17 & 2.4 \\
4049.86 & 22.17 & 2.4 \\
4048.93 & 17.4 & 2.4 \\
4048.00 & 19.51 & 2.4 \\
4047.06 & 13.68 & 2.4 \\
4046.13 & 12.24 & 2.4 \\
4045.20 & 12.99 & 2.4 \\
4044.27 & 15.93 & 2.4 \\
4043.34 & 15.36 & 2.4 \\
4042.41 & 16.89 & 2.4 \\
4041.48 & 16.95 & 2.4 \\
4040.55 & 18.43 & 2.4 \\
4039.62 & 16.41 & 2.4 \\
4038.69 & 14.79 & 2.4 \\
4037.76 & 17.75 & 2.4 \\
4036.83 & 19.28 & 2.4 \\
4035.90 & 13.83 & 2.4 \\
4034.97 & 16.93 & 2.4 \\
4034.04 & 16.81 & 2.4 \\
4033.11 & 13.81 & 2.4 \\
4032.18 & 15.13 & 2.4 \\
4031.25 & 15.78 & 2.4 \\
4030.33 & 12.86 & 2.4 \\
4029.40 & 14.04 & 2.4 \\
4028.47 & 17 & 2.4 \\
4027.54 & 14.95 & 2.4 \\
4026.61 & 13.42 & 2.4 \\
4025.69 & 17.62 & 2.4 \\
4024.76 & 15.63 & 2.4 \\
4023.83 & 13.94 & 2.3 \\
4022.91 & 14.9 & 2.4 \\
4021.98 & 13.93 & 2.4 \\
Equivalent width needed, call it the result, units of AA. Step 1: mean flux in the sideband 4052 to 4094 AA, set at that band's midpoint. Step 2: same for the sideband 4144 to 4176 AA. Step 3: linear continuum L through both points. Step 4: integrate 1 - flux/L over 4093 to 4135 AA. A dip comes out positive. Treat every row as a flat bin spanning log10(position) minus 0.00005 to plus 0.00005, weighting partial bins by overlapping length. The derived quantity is 2.36 AA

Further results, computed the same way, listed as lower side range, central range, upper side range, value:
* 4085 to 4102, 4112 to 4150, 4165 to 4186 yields -3.1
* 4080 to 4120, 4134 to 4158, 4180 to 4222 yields -1.1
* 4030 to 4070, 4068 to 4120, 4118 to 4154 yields 5.6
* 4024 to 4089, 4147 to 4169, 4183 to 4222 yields 0.7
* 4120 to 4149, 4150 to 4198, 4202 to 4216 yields 1.2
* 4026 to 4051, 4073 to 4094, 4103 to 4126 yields 0.8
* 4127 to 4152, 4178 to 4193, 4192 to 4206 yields -0.4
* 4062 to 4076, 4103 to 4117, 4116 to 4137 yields 1.0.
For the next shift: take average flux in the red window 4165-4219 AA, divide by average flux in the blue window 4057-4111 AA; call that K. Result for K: 1.09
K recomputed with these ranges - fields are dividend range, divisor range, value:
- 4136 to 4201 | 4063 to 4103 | 1.08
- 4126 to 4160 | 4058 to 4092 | 1.04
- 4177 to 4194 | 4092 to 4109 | 1.20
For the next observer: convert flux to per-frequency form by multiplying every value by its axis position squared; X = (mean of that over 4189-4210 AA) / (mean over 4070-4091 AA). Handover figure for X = 1.2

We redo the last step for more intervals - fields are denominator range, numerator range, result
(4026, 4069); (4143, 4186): 1.01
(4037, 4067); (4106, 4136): 0.93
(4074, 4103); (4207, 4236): 1.15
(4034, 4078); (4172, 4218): 1.05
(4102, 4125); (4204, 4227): 1.12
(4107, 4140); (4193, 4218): 1.09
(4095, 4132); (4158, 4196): 1.12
